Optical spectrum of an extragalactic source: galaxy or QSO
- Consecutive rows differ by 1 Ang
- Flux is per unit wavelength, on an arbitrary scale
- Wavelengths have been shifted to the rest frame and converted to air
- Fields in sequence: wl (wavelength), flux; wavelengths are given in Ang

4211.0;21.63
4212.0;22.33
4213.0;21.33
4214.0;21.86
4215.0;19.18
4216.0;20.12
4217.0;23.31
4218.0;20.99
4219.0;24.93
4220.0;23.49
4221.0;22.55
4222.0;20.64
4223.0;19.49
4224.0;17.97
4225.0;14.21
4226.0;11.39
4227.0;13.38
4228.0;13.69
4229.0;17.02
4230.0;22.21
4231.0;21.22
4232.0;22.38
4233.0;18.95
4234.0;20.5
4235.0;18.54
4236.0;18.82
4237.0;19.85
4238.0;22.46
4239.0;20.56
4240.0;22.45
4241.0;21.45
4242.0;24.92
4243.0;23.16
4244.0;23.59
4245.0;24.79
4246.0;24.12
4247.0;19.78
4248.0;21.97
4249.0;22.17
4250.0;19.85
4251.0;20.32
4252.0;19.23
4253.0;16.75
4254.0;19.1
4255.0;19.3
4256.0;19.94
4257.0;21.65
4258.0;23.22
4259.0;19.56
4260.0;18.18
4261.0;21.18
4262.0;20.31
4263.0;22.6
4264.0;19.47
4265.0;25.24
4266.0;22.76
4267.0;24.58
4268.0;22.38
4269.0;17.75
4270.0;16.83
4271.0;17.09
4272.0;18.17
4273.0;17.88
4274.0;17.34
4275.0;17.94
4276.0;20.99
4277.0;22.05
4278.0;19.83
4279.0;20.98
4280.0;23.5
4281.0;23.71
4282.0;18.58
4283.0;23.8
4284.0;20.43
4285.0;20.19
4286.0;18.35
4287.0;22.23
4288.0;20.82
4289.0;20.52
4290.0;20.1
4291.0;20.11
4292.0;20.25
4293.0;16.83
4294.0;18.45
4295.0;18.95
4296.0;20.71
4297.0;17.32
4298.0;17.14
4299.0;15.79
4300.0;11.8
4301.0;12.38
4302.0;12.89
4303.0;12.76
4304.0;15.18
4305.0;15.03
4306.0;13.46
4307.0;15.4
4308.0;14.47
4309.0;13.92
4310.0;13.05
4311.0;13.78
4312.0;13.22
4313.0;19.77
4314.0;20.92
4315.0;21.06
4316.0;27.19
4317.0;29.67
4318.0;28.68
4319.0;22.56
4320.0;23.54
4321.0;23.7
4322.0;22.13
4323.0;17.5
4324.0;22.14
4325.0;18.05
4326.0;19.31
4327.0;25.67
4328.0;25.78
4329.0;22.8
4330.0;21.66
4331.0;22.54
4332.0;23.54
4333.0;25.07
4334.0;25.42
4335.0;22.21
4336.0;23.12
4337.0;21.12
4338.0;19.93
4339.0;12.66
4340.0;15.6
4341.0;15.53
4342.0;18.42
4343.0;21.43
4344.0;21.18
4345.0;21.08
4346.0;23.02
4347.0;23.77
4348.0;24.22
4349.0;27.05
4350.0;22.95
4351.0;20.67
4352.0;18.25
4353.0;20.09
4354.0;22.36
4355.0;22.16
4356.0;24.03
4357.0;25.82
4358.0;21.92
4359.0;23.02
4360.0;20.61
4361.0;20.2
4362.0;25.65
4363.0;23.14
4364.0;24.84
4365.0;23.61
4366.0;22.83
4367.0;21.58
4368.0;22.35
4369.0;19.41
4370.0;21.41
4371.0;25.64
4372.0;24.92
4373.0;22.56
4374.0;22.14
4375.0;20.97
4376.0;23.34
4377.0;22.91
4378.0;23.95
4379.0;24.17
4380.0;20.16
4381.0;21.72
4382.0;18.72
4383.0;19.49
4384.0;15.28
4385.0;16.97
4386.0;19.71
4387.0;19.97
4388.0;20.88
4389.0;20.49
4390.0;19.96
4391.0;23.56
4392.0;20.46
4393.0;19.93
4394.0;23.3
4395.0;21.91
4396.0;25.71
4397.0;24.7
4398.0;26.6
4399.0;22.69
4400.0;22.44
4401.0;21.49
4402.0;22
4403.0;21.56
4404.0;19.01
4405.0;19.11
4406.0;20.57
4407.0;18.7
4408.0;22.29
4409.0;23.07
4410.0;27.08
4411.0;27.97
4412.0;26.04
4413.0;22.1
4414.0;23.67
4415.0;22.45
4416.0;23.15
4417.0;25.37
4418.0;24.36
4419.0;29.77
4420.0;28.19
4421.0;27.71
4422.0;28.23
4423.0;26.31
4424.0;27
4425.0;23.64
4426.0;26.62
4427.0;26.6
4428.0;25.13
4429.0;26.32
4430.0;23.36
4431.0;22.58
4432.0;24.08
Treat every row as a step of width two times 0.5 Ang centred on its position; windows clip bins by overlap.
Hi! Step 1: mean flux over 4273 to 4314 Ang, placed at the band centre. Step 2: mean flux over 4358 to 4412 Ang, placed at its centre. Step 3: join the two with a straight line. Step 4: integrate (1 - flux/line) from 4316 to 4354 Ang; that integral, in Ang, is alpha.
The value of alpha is -4.4 Ang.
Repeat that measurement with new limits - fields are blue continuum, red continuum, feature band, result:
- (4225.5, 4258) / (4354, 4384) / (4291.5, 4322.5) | 4.69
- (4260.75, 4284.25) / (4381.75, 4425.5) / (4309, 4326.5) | 0.53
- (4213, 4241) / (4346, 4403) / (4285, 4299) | 1.04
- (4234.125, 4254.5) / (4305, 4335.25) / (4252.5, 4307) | 4.94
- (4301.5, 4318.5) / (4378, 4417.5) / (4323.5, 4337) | -3.00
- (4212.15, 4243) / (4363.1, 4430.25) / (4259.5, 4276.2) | 0.59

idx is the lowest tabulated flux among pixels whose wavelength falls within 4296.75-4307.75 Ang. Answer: 11.8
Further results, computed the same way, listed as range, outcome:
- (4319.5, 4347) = 12.66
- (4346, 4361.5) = 18.25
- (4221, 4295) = 11.39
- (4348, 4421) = 15.28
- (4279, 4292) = 18.35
